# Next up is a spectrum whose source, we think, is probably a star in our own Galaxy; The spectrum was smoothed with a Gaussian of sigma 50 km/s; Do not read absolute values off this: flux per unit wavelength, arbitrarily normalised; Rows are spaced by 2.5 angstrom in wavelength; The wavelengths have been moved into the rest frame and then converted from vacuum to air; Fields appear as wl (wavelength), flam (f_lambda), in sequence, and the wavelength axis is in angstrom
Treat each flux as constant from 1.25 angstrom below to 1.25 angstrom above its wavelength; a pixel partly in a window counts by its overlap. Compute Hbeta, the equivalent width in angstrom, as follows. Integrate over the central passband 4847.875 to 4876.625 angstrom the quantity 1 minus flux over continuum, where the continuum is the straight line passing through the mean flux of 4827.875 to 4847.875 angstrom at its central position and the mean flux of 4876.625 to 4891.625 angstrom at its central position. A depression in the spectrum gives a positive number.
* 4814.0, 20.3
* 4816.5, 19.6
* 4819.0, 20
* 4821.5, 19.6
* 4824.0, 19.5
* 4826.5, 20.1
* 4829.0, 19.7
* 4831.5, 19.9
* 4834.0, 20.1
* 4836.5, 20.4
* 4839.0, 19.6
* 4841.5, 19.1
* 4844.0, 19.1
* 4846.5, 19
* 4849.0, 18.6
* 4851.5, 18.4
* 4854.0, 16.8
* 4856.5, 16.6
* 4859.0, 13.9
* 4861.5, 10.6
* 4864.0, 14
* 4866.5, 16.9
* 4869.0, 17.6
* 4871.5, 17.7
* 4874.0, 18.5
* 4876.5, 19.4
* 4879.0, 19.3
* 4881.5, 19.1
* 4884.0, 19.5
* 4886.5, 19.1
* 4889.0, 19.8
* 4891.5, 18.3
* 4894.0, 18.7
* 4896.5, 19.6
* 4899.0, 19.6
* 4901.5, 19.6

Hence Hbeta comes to 4.4 angstrom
